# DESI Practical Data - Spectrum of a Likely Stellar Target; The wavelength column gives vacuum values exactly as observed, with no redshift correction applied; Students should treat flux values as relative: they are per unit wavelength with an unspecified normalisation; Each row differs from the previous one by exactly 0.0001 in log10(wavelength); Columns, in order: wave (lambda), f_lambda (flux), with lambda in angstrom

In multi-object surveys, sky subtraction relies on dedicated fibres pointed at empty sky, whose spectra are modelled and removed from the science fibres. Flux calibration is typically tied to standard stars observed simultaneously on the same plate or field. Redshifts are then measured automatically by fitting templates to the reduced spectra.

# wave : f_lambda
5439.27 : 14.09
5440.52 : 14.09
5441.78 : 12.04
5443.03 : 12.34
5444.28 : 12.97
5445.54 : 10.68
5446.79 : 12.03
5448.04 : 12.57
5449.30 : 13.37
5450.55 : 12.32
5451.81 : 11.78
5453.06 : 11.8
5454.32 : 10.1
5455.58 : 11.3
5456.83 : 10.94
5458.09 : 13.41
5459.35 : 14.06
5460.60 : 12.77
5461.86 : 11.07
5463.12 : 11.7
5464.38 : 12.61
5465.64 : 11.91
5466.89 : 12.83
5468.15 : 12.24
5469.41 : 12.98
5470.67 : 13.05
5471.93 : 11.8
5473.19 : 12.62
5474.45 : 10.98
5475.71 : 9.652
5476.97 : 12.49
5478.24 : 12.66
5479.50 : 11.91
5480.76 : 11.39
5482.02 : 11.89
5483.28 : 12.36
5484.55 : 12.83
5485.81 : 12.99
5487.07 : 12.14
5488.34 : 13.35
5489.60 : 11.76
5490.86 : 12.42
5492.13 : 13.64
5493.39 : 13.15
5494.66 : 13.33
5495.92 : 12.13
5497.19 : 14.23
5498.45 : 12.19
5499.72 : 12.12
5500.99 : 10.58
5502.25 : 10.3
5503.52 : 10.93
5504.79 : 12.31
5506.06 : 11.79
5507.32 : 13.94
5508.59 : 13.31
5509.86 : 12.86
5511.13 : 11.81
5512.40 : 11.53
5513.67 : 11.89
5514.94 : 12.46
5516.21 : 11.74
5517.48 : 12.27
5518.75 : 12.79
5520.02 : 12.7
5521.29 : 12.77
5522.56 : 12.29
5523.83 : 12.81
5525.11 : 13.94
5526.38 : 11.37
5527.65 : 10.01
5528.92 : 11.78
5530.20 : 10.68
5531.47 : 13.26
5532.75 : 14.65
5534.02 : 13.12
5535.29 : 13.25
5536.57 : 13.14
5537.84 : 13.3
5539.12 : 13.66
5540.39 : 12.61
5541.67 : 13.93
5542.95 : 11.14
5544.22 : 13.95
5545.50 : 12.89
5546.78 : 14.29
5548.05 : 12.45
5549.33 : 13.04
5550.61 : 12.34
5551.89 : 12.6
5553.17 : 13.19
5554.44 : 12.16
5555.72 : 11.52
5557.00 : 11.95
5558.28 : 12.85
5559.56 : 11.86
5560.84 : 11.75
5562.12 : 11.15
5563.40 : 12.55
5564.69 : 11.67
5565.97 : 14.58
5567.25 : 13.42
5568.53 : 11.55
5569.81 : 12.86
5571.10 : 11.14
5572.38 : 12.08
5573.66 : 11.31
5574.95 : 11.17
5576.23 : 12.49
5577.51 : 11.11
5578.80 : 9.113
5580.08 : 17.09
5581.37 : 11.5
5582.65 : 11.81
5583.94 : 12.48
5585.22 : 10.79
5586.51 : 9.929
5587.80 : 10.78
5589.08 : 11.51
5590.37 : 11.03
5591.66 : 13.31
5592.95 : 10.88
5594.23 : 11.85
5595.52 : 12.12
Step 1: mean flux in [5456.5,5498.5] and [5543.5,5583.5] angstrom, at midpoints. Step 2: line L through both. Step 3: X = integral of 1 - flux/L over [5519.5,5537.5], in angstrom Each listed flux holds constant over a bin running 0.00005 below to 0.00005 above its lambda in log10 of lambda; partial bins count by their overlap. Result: -0.3 angstrom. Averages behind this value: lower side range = 12.4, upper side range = 12.4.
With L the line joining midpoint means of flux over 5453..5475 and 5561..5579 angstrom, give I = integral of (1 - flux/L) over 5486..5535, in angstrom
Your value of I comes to -1.4 angstrom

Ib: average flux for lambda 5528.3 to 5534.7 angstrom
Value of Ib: 12.7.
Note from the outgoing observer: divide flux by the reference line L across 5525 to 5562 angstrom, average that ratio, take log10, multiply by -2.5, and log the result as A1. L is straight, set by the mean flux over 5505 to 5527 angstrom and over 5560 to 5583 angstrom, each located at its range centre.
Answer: -0.03 mag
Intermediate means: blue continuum 12.5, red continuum 12.1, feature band 12.6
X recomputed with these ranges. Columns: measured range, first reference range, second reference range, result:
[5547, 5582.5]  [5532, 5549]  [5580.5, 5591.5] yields 0.1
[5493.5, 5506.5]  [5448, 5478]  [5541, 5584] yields 0.2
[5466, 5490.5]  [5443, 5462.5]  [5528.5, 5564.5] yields 0.1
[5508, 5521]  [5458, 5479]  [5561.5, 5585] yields -0.1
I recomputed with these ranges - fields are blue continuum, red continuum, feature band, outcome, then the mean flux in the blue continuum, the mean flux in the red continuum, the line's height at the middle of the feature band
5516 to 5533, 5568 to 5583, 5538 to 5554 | -1.1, 12.3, 11.9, 12.2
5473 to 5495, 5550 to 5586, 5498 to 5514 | 0.4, 12.3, 12.1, 12.2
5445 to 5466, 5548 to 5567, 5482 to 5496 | -0.7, 12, 12.4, 12.2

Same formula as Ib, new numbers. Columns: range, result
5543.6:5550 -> 13.3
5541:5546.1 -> 13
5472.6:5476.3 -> 11.1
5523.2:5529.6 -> 12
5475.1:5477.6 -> 11.1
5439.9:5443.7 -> 12.8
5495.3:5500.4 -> 12.6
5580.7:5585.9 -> 11.7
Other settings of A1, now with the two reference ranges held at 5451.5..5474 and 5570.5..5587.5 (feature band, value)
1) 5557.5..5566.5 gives -0.05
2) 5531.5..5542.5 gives -0.13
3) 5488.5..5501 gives -0.06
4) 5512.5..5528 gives -0.03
